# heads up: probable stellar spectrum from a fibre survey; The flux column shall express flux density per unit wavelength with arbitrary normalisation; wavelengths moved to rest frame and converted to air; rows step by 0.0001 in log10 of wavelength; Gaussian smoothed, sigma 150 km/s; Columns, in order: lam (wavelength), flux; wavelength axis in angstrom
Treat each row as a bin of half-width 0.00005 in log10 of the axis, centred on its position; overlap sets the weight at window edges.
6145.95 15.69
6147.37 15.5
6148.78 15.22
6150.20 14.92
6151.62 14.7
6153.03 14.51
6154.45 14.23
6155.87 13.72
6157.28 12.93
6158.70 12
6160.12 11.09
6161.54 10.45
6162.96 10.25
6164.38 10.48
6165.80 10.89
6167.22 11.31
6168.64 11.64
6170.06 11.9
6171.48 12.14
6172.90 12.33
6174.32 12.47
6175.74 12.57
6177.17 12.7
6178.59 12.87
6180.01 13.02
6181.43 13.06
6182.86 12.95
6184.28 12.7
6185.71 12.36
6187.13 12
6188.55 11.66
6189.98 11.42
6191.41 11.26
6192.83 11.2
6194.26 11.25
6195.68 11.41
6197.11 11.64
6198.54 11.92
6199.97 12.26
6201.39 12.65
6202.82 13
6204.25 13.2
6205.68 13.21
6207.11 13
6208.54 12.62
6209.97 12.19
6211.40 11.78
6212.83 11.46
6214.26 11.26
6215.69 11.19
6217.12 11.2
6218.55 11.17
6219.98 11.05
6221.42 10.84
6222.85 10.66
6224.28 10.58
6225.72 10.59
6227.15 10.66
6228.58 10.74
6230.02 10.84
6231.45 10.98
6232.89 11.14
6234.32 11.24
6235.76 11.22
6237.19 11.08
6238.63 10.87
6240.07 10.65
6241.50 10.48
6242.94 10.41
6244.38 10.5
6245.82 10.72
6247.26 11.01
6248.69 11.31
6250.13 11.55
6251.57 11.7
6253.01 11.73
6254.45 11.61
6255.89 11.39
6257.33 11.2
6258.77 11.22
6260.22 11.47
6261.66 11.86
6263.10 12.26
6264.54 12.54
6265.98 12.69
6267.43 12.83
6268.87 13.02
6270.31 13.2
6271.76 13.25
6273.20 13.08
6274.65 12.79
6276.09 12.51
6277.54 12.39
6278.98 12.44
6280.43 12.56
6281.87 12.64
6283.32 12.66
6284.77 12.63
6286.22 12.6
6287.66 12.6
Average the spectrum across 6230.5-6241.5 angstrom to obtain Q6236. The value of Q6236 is 11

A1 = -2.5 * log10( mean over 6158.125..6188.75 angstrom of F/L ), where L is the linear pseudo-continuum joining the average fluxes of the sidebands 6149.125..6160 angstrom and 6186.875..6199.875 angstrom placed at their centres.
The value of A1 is 0.06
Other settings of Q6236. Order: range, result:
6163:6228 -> 11.8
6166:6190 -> 12.3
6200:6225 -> 11.8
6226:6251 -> 10.9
